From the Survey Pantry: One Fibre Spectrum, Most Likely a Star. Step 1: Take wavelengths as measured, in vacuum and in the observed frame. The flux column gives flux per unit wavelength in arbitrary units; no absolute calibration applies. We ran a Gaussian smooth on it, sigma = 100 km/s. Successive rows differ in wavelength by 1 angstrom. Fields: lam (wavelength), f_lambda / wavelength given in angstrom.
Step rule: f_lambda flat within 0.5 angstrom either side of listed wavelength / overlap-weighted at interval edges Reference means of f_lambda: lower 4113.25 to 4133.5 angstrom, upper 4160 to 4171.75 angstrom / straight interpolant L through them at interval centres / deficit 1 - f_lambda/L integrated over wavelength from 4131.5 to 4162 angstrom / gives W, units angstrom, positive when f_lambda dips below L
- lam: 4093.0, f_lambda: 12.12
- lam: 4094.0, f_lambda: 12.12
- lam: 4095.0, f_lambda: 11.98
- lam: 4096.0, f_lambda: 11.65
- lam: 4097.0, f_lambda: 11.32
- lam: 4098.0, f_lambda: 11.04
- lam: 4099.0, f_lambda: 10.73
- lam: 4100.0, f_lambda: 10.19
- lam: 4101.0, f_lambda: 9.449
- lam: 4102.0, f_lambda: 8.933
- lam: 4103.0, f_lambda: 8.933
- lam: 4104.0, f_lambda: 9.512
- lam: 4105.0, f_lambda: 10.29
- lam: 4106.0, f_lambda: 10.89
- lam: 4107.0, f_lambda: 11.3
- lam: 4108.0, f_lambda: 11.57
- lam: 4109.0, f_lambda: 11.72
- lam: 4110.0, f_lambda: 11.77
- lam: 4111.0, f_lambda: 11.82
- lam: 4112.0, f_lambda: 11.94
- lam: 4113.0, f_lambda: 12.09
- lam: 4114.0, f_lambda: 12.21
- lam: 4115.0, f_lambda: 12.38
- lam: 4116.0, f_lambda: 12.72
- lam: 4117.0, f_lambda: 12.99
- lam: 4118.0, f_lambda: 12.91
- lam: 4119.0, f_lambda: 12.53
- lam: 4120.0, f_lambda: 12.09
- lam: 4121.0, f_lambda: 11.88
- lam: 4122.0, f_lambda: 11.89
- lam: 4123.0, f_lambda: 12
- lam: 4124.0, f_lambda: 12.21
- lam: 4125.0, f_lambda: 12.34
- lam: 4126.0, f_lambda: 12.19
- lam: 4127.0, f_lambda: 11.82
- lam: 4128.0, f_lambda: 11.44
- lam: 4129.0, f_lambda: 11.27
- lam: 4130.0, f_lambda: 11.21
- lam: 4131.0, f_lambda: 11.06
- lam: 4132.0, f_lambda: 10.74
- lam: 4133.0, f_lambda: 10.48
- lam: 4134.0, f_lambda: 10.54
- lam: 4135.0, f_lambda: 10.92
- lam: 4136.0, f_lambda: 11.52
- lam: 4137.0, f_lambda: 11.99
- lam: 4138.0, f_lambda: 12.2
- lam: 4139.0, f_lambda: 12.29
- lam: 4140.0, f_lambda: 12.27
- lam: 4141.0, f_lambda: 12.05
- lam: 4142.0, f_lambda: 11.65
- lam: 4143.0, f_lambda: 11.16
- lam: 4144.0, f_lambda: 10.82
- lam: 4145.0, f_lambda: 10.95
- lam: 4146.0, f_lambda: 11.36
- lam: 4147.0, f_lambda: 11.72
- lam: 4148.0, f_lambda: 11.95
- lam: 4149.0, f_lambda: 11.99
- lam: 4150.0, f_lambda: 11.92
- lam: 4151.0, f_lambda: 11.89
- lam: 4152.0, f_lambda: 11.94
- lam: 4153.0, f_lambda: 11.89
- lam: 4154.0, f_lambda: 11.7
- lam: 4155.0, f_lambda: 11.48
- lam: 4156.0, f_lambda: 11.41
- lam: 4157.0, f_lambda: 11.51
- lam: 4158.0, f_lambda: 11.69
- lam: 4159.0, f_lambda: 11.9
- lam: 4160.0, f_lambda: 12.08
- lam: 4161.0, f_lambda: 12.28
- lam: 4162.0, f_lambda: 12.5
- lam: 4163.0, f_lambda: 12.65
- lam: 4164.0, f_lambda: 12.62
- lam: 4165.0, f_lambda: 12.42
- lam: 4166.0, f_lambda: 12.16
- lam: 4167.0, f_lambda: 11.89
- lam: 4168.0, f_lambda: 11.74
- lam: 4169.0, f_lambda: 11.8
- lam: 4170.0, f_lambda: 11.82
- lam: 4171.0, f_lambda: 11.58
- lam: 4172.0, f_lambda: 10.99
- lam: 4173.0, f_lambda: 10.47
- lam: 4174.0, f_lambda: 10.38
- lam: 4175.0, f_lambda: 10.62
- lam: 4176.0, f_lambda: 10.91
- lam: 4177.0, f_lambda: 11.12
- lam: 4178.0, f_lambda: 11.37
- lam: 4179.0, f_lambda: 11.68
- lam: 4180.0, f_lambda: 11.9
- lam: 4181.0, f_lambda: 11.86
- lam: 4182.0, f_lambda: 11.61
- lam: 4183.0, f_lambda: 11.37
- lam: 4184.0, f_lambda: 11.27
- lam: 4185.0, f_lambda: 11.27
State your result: 1.01 angstrom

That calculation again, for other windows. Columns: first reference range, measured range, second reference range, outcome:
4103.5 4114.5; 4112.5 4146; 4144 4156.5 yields -0.78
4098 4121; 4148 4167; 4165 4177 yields -1.10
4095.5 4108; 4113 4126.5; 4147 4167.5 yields -1.75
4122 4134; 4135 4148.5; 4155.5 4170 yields 0.06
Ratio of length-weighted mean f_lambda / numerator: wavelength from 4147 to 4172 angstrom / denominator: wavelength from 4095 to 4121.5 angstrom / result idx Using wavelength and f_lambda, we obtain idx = 1.05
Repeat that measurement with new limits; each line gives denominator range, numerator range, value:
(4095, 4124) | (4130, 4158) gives 1.01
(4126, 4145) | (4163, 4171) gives 1.06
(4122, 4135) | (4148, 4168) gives 1.05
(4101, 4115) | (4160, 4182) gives 1.06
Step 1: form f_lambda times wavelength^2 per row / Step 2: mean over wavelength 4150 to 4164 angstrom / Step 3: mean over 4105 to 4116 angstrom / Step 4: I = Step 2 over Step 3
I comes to 1.04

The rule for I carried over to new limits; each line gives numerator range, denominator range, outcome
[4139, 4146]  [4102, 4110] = 1.11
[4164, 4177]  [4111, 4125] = 0.95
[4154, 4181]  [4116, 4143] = 1.01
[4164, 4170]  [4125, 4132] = 1.07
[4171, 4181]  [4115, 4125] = 0.92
